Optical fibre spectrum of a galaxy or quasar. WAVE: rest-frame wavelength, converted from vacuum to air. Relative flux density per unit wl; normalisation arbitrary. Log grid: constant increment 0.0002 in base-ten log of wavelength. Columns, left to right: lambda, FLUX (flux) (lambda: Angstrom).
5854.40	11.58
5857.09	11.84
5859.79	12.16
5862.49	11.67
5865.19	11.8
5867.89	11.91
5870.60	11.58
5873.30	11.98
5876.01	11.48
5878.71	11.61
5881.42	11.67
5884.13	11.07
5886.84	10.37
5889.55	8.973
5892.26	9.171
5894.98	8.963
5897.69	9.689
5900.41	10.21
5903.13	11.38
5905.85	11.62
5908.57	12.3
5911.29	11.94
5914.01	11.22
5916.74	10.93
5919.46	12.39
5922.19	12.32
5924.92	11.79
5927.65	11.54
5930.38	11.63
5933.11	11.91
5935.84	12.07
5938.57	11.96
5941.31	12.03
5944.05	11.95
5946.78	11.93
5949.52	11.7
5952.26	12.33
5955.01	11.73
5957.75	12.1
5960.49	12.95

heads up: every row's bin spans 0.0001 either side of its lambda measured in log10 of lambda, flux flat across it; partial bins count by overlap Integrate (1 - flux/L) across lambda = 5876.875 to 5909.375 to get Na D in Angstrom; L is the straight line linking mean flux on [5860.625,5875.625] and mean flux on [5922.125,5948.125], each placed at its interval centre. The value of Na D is 3.4 Angstrom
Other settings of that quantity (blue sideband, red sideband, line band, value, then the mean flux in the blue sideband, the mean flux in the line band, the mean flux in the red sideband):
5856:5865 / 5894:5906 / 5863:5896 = 0.6 Angstrom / 11.9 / 10.9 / 10.3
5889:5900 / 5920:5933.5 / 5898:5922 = -2.1 Angstrom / 9.3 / 11.5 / 11.9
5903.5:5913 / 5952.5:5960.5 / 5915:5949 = 0.4 Angstrom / 11.9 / 11.9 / 12.2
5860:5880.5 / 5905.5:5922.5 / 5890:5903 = 2.3 Angstrom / 11.7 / 9.65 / 11.8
